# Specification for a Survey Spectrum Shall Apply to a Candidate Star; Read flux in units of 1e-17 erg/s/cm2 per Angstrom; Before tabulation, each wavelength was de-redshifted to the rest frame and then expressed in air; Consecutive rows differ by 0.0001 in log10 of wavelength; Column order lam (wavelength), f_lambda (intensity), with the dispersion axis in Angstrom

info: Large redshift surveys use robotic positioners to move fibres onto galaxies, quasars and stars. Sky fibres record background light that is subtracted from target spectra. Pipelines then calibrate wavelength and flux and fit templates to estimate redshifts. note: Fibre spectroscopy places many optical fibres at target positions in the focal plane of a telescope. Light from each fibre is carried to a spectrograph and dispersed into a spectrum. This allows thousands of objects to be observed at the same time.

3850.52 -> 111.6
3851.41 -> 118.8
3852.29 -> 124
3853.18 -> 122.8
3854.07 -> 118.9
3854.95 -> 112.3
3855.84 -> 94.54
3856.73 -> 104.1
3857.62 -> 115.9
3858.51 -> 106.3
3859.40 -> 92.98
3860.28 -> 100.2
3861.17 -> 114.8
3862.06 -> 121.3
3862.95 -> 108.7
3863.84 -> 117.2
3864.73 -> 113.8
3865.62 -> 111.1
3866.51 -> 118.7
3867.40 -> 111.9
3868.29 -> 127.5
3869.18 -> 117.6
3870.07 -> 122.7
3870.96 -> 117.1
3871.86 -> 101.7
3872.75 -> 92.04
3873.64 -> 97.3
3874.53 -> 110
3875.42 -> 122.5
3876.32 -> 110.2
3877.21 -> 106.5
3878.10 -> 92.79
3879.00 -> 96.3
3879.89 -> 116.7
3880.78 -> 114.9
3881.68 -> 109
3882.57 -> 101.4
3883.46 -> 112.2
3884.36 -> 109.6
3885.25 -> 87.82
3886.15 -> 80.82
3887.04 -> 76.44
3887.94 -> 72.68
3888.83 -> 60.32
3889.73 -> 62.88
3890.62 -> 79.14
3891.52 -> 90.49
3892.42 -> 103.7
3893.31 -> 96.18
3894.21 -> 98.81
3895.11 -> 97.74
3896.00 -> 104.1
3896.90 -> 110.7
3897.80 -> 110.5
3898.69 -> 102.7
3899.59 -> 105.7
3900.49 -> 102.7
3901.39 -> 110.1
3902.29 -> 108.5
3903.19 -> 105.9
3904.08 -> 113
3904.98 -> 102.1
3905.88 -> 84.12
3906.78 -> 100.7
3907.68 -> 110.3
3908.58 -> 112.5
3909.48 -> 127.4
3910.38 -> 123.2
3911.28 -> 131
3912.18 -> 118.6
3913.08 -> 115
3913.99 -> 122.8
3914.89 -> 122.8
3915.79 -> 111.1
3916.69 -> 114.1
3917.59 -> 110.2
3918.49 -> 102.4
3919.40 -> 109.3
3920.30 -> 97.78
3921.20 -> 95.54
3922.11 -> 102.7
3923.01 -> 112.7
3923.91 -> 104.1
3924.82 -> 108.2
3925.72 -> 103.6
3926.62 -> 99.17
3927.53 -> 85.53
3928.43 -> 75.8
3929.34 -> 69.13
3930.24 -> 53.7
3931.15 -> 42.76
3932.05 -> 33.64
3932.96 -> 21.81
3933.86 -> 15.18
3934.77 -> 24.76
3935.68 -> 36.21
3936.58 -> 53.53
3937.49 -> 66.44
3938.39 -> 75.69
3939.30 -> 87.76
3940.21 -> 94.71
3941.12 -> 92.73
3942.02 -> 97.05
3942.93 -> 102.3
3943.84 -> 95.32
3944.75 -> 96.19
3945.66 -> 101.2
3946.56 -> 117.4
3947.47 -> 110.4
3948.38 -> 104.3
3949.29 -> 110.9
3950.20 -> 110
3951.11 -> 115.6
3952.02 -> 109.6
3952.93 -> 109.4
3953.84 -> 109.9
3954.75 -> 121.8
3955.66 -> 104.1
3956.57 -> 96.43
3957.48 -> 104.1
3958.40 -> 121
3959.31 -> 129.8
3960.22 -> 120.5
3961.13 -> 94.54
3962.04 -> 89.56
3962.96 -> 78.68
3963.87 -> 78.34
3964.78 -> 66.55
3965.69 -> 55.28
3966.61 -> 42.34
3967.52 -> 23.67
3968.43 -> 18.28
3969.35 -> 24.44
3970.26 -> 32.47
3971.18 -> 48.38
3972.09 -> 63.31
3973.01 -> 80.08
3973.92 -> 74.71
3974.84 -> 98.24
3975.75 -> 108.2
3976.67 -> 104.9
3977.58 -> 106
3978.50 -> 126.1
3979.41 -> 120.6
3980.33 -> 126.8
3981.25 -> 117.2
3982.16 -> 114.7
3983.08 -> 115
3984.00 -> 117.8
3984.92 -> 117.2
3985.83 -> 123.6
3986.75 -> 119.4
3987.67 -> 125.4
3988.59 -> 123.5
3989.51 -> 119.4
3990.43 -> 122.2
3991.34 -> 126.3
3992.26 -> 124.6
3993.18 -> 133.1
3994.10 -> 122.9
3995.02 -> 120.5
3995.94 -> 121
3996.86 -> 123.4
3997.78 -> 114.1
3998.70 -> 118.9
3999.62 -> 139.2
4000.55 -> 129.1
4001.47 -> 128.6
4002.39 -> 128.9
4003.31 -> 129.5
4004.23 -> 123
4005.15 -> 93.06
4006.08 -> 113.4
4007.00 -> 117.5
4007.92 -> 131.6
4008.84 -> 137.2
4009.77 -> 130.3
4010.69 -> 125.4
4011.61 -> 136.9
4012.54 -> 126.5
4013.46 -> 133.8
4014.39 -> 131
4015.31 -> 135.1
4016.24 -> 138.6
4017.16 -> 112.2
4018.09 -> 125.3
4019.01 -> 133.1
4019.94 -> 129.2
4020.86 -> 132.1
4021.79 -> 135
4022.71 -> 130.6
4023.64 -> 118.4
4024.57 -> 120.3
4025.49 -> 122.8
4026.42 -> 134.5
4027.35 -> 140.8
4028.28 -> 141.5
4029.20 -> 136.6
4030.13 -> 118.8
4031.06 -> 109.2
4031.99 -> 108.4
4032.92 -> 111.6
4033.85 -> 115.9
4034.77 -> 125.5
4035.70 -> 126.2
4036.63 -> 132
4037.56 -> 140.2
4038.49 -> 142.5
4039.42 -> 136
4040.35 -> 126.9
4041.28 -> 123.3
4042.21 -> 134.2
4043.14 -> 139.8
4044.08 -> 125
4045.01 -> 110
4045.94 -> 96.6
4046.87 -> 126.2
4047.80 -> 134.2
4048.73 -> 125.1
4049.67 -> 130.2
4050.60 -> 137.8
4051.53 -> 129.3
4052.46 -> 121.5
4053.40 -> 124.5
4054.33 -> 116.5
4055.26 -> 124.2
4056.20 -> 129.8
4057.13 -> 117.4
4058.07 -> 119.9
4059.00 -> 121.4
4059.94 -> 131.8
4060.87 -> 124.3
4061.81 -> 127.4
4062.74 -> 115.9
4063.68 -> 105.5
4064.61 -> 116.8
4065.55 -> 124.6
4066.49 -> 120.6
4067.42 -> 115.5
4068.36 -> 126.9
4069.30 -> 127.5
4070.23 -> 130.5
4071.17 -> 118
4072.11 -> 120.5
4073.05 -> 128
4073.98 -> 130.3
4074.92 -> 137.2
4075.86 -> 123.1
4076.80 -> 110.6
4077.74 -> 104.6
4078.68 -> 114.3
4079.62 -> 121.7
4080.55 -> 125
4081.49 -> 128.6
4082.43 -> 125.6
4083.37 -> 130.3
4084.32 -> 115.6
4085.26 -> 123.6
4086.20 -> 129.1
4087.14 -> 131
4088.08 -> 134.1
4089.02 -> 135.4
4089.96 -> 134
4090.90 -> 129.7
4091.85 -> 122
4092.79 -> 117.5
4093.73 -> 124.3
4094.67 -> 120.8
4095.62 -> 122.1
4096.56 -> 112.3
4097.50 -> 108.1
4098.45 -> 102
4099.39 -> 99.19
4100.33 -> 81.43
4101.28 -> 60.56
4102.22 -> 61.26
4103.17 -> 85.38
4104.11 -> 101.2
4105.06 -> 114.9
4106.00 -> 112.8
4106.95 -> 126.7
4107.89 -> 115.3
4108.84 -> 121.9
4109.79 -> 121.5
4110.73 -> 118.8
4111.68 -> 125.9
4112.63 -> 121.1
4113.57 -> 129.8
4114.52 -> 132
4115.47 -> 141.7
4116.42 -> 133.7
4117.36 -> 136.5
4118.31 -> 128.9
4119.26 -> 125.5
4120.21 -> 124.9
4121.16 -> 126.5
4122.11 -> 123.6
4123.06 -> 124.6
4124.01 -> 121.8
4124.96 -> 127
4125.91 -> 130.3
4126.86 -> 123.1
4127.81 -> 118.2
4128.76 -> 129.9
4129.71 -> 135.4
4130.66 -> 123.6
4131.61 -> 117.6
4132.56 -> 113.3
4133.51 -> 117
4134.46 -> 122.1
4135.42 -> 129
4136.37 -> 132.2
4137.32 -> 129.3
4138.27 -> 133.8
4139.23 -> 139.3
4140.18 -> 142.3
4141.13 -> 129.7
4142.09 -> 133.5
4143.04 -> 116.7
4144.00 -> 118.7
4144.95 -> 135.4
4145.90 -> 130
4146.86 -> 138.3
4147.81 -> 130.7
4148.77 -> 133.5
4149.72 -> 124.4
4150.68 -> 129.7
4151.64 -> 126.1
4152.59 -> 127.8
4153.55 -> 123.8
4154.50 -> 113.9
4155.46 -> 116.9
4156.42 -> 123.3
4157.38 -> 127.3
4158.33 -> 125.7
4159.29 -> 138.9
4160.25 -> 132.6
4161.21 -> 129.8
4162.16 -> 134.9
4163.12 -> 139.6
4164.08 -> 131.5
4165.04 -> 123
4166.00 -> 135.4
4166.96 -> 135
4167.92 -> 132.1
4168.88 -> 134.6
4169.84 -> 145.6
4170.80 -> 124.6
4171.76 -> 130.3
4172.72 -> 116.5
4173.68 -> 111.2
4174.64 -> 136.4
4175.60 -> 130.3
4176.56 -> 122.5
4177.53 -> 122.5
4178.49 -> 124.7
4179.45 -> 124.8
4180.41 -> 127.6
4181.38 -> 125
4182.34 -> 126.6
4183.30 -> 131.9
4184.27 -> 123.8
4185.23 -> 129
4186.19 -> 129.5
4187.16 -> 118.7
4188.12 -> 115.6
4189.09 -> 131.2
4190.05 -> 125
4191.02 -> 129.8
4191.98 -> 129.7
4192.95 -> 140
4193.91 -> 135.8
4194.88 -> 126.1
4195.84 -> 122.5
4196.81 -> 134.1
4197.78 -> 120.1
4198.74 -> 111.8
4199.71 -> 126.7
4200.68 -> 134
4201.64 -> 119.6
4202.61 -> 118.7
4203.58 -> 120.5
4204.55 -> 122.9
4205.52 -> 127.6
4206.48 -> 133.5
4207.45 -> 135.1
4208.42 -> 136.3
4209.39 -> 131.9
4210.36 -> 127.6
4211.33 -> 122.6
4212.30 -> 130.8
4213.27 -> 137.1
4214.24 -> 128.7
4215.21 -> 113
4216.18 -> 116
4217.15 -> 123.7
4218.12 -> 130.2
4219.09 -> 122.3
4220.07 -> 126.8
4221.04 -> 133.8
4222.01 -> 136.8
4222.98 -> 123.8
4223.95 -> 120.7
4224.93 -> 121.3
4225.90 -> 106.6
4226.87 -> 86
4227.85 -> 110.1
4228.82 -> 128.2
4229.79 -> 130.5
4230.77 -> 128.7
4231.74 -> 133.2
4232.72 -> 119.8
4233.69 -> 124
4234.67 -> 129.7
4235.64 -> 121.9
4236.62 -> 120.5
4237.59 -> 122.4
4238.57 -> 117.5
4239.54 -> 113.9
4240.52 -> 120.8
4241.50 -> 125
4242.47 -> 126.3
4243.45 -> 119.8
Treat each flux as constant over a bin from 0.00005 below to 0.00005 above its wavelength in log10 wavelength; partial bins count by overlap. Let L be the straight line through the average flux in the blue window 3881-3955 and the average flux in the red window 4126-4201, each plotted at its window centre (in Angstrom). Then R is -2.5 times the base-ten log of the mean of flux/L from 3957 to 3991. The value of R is 0.10 mag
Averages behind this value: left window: 95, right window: 128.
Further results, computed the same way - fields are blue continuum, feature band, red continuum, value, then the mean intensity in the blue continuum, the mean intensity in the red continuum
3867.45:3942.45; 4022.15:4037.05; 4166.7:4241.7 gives -0.16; 95.5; 125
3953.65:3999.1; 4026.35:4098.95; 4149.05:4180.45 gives -0.11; 99.8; 128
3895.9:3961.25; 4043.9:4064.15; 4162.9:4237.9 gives -0.11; 97.6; 126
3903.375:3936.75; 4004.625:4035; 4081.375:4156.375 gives -0.18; 91.4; 122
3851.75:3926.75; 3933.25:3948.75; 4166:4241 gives 0.34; 106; 126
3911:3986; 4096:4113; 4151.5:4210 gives 0.10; 90.9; 128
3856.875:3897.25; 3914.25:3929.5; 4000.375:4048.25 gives 0.08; 103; 127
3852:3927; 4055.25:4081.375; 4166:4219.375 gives -0.03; 106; 127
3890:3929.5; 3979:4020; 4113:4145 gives -0.09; 105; 128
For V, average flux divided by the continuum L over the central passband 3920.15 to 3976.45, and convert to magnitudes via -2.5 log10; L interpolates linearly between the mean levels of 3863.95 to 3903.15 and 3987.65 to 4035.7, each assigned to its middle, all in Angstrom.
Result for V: 0.350 mag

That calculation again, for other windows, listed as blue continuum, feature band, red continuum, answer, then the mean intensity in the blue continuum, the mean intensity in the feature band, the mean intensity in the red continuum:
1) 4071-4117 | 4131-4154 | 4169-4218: -0.05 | 118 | 128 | 127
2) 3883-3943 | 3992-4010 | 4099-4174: -0.18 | 92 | 124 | 124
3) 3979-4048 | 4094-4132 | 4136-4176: 0.10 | 125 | 117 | 130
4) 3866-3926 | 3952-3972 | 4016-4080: 0.38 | 105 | 79.9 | 125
